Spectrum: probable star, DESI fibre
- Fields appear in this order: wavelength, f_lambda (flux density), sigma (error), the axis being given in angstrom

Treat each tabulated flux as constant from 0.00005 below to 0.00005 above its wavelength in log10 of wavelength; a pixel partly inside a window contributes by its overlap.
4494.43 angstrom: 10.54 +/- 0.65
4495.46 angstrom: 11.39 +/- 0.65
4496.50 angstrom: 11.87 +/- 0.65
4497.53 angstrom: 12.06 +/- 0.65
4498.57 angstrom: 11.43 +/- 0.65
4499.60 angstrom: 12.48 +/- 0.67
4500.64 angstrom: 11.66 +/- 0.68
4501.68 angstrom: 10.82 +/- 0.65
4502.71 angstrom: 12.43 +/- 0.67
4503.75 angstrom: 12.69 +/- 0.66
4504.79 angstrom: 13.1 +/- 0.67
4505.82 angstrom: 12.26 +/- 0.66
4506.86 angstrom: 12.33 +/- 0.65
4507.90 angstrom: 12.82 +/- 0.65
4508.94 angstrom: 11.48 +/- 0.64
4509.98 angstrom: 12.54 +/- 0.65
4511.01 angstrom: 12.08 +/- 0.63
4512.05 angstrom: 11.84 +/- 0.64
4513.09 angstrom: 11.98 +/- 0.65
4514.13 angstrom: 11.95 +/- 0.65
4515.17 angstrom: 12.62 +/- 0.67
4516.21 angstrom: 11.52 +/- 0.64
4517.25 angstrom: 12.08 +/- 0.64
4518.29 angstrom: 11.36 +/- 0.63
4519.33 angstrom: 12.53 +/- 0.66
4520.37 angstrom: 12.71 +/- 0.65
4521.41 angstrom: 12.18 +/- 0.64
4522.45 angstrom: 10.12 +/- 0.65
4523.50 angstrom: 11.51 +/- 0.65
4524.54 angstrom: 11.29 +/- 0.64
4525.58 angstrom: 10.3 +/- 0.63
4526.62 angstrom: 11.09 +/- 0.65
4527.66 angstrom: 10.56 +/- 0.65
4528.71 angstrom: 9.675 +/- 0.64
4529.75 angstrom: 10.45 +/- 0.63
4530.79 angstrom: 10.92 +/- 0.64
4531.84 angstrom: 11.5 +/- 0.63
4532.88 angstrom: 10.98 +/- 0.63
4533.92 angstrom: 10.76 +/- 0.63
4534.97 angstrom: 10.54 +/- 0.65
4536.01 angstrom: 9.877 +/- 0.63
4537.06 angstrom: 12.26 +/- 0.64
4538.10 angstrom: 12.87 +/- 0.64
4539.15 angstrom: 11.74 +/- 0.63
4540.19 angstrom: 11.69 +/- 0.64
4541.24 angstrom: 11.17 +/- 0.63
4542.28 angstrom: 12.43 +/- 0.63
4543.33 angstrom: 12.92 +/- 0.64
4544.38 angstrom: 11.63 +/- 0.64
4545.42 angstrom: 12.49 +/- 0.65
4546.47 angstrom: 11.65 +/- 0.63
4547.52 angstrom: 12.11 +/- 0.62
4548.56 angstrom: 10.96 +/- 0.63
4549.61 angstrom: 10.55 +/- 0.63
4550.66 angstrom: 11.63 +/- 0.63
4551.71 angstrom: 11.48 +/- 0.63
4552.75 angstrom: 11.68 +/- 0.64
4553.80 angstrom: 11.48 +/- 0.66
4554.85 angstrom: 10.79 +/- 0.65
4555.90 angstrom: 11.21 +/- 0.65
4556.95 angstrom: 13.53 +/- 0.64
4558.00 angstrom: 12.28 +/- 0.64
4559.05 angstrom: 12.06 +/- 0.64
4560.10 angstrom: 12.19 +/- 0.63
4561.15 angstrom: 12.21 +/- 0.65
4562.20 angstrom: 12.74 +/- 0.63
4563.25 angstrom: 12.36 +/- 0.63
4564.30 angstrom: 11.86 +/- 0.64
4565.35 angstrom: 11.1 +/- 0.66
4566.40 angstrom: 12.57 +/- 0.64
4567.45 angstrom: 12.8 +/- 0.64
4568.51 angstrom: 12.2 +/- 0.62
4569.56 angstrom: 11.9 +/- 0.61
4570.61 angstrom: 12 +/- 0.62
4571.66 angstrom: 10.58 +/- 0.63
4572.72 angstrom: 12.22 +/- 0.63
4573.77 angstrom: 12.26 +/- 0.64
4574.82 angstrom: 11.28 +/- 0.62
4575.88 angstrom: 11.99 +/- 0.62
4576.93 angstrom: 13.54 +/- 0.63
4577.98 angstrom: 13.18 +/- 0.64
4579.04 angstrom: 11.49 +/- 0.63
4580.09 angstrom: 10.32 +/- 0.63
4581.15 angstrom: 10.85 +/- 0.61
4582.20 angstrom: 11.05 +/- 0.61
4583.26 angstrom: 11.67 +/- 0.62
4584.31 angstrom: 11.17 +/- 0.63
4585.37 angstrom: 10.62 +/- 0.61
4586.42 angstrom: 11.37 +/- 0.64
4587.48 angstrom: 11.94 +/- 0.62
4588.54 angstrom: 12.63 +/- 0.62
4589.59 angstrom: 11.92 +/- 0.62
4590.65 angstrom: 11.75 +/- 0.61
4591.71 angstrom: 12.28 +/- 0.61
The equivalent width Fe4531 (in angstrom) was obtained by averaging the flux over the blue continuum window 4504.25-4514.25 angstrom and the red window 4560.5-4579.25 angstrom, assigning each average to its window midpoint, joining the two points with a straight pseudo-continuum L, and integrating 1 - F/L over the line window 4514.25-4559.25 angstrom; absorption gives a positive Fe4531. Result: 2.5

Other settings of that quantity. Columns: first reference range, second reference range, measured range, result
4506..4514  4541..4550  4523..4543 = 1.3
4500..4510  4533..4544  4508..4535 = 1.0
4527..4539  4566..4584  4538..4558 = -0.9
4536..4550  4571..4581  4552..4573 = -0.3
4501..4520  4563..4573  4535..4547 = 0.2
